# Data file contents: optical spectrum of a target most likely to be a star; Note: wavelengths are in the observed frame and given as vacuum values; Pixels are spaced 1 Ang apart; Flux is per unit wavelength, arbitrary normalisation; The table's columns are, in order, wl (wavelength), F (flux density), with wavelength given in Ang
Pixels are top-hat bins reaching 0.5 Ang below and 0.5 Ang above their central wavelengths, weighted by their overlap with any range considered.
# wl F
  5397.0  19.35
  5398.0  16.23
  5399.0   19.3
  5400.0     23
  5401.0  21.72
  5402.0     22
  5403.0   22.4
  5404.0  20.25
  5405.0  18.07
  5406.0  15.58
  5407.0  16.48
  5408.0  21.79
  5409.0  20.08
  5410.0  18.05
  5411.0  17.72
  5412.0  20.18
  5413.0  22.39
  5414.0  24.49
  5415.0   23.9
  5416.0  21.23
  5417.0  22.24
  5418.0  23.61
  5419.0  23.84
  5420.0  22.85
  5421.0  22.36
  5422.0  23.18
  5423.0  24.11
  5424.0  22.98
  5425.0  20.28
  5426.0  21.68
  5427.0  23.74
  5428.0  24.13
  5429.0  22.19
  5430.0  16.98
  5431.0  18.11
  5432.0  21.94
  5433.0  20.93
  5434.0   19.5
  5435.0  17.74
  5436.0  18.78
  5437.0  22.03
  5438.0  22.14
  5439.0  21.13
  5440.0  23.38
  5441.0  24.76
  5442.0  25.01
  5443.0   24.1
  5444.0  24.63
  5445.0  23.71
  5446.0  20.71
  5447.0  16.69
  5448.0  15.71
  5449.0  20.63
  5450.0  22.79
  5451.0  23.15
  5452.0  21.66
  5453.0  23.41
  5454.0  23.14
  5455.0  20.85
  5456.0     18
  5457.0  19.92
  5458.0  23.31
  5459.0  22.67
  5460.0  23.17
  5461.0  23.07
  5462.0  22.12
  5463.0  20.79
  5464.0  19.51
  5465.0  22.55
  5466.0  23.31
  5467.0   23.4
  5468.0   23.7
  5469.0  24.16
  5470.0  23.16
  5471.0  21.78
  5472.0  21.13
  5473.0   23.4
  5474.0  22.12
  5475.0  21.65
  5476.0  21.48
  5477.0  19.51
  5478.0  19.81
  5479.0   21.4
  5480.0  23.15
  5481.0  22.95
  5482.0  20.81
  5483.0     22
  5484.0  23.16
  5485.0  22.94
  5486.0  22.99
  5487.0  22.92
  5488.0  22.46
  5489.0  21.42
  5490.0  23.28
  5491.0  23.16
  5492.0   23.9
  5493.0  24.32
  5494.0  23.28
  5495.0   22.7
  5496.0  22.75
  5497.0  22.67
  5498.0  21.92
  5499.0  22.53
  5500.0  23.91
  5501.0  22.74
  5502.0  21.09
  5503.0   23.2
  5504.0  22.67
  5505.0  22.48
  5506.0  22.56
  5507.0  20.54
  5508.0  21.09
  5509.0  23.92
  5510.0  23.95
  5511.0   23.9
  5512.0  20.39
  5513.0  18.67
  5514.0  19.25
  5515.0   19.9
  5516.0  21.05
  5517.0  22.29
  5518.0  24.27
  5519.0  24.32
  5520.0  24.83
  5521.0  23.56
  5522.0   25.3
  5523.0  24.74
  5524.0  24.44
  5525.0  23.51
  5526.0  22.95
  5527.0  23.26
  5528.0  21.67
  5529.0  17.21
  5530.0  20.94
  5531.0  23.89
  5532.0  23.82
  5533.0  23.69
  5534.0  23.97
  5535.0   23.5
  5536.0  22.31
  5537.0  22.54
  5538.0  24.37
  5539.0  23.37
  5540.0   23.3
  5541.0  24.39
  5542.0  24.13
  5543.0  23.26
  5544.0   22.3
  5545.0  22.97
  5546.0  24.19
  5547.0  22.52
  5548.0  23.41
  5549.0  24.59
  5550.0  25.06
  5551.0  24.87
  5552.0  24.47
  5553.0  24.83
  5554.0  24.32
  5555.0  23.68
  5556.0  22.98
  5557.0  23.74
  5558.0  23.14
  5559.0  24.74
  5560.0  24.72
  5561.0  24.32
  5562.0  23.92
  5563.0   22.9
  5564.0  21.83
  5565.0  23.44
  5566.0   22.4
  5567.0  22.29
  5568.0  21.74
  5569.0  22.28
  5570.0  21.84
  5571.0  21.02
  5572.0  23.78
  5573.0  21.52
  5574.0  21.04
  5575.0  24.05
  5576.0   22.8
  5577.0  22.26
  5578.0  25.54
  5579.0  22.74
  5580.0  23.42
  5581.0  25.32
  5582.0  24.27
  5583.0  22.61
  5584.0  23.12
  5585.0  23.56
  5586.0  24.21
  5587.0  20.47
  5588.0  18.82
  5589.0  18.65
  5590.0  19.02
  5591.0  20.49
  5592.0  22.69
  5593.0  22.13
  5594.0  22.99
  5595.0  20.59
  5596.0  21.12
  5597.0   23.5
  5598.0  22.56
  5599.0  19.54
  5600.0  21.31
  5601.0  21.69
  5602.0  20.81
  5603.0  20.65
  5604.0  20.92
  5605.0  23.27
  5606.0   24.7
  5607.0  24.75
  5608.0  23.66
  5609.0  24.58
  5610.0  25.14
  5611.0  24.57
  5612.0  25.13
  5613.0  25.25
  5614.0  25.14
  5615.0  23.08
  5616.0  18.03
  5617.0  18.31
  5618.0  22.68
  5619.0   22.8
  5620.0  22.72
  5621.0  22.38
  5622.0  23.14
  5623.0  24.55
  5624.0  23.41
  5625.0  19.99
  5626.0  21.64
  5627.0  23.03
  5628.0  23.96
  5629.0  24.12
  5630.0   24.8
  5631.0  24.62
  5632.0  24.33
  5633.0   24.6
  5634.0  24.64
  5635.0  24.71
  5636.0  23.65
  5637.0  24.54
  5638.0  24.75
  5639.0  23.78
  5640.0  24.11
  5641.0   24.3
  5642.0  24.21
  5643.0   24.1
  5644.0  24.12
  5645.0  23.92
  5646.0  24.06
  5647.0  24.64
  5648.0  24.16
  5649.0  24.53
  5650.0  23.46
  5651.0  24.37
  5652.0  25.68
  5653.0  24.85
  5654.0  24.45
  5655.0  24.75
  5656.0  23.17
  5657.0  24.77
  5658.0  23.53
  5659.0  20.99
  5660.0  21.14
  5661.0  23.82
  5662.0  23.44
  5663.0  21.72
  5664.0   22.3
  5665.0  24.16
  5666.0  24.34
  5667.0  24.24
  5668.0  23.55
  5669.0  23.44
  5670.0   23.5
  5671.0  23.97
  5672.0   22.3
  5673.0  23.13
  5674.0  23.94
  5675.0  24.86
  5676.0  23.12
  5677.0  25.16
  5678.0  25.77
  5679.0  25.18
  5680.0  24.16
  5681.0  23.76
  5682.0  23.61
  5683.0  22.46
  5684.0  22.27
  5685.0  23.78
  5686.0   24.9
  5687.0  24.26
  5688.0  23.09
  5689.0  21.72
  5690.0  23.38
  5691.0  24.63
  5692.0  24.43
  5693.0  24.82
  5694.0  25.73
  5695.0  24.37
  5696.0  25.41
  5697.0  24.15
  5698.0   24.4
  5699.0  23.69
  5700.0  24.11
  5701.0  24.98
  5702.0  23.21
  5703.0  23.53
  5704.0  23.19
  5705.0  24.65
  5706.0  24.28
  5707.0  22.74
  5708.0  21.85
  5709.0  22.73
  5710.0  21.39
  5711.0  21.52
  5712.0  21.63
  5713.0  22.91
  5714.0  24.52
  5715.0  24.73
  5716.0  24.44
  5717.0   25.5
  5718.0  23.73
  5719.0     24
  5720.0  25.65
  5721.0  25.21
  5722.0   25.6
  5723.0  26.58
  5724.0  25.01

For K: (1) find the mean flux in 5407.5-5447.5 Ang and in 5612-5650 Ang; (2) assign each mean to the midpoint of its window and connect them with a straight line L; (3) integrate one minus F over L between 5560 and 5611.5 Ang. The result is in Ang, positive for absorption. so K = 1.4 Ang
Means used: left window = 21.7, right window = 23.6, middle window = 22.5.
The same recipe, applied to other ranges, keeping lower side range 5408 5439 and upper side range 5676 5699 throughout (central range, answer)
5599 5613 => 0.11 Ang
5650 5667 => 0.16 Ang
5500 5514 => 0.15 Ang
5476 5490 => 0.04 Ang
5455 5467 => 0.06 Ang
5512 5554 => -1.01 Ang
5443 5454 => 0.09 Ang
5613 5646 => 0.17 Ang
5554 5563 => -0.42 Ang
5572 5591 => 0.53 Ang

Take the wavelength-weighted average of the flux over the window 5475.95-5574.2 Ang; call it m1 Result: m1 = 22.8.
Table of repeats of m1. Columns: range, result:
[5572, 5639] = 22.8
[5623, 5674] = 23.8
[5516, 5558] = 23.5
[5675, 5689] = 23.9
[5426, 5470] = 21.7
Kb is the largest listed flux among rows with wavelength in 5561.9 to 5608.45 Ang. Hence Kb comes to 25.54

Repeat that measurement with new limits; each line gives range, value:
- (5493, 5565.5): 25.3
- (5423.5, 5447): 25.01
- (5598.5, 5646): 25.25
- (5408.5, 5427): 24.49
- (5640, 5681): 25.77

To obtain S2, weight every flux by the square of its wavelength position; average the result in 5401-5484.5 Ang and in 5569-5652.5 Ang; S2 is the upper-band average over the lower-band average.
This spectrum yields 1.1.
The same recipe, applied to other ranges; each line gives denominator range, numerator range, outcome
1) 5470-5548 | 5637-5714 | 1.12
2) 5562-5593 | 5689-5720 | 1.11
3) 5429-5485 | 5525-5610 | 1.10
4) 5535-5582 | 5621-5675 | 1.05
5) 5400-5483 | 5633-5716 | 1.20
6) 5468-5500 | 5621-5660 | 1.13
